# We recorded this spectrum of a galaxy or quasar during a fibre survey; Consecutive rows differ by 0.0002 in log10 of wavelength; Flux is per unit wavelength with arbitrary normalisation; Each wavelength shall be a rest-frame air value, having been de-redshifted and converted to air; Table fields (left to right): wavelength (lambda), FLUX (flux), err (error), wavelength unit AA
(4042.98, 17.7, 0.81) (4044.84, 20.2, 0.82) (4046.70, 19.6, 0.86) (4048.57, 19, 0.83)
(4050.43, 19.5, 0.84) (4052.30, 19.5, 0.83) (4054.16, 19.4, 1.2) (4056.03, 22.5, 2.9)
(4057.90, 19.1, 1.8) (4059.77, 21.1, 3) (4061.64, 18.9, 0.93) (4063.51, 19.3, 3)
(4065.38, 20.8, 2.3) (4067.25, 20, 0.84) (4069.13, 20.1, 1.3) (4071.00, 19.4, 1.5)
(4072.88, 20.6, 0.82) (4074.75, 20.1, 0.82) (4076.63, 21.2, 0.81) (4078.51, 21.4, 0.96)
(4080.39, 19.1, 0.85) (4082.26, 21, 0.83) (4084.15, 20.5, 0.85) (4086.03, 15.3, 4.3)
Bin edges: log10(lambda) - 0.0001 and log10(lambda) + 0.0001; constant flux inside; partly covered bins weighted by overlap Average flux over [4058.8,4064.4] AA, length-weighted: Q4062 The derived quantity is 19.8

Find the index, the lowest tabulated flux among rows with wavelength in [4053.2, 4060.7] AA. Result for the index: 19.1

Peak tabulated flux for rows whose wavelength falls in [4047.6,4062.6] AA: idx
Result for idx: 22.5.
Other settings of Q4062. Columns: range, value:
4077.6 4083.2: 20.5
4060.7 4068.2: 19.7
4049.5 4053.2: 19.5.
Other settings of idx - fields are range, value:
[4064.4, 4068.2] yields 20.8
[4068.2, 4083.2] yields 21.4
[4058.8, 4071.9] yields 21.1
